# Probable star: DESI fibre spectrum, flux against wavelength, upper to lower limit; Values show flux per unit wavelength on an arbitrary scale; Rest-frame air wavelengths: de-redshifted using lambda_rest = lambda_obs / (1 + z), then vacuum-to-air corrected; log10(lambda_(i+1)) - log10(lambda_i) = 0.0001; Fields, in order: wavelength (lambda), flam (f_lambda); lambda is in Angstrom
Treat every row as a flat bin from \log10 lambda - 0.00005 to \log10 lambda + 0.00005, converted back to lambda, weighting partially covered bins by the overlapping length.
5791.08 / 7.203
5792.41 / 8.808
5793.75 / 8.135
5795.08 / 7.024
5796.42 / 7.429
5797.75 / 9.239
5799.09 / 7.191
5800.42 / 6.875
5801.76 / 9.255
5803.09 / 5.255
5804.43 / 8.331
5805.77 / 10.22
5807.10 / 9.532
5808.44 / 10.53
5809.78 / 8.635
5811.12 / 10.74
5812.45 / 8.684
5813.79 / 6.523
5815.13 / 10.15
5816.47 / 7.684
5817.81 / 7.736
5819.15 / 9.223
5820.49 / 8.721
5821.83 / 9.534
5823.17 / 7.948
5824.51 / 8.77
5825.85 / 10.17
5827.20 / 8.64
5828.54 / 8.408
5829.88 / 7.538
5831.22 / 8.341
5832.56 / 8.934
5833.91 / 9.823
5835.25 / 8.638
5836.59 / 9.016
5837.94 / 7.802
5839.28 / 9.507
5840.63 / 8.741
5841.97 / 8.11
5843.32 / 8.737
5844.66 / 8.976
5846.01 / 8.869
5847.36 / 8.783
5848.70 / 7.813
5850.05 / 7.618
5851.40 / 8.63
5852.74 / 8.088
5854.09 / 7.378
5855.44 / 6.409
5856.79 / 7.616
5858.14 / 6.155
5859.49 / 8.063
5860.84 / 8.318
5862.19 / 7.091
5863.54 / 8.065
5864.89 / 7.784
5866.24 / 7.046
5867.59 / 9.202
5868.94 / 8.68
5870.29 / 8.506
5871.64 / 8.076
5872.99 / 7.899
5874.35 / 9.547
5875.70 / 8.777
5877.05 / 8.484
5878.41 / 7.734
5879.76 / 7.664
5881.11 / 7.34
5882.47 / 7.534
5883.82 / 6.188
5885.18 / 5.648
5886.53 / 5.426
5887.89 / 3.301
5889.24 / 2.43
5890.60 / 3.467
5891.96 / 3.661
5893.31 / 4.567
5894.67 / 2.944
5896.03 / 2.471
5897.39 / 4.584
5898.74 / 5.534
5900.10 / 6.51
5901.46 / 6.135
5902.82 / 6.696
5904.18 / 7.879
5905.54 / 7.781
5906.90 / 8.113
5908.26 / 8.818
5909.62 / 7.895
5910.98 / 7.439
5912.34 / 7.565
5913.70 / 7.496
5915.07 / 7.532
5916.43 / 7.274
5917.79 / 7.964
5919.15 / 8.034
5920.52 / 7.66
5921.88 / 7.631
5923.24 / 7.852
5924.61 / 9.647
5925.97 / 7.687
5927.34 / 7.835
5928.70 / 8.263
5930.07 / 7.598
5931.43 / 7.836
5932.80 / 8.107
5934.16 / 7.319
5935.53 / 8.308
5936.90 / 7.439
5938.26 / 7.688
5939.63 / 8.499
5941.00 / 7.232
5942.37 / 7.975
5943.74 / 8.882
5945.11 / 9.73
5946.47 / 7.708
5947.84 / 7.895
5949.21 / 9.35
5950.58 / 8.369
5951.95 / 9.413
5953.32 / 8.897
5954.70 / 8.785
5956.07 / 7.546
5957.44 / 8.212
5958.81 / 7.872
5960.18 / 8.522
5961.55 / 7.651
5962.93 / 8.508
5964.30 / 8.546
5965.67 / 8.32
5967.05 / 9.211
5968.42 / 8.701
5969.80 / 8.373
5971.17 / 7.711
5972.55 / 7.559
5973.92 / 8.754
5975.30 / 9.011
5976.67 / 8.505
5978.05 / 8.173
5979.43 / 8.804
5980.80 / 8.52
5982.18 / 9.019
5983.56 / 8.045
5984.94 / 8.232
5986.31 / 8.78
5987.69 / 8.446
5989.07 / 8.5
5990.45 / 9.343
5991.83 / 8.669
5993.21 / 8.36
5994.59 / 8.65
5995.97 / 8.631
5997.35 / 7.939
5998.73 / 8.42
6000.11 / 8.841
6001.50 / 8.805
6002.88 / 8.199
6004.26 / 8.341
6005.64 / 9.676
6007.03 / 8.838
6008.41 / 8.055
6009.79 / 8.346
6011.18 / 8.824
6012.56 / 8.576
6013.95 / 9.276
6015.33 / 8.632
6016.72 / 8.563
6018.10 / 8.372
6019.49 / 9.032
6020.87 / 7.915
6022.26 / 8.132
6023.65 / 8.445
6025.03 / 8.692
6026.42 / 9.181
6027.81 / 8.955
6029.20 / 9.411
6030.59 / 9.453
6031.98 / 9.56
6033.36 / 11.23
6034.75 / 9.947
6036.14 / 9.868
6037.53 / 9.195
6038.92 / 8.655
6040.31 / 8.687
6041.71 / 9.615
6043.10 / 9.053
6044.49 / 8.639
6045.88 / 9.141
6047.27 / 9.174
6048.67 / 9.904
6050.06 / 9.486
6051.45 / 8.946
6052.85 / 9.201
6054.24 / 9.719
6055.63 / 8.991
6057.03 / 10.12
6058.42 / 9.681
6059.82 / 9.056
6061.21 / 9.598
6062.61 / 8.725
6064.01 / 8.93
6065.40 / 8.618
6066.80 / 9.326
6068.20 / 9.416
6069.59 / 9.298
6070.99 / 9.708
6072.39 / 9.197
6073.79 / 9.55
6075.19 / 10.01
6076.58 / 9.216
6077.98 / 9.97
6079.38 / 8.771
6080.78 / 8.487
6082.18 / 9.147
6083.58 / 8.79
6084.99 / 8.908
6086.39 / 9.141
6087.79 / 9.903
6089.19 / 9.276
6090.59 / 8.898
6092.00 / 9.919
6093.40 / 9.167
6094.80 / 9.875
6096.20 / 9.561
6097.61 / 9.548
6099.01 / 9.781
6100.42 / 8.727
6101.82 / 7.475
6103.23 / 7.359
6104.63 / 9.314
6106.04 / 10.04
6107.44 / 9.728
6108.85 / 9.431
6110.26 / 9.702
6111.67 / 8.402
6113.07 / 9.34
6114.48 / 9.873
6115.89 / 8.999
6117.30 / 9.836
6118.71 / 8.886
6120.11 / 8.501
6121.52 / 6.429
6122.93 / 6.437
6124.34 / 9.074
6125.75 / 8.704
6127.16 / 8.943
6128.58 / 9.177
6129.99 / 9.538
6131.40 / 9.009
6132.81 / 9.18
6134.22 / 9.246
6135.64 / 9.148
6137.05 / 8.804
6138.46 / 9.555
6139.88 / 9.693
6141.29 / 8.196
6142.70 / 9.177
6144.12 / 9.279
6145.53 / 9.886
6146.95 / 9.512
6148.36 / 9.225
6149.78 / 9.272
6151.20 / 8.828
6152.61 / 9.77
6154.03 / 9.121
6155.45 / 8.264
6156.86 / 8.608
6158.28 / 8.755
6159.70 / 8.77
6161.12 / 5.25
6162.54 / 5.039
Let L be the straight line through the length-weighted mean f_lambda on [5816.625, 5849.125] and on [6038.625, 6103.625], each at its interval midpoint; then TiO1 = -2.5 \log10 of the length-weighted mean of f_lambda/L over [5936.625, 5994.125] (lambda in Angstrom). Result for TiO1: 0.07 mag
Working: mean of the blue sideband 8.69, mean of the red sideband 9.21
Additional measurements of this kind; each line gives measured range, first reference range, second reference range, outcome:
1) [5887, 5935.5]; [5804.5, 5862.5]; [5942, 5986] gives 0.26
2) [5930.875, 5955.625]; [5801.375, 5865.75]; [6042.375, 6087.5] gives 0.07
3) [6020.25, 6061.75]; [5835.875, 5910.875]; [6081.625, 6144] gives -0.10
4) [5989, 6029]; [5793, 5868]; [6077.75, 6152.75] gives 0.02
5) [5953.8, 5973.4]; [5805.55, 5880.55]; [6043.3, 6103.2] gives 0.08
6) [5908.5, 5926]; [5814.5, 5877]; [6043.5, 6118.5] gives 0.10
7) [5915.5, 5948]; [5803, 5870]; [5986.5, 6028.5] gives 0.07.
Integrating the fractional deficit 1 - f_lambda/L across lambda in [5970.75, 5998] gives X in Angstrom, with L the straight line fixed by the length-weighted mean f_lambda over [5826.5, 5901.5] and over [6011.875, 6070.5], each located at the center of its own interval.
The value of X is 0.2 Angstrom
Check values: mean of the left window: 7.28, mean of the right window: 9.16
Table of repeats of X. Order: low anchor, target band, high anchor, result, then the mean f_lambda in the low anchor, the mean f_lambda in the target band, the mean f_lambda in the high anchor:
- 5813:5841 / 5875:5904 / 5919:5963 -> 9.60 Angstrom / 8.66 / 5.62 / 8.18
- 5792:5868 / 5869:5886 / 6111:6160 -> 1.31 Angstrom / 8.35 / 7.8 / 8.96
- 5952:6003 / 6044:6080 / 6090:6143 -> -2.14 Angstrom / 8.48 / 9.33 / 9.02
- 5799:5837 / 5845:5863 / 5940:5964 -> 1.72 Angstrom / 8.68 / 7.78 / 8.39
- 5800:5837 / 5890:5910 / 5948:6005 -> 6.55 Angstrom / 8.72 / 5.78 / 8.5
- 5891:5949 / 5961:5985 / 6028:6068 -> -0.88 Angstrom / 7.28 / 8.43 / 9.35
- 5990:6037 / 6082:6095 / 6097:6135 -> -0.57 Angstrom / 8.86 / 9.28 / 8.91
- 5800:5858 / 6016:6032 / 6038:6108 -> 0.54 Angstrom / 8.52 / 8.77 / 9.23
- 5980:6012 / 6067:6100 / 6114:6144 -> -2.21 Angstrom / 8.59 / 9.36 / 8.88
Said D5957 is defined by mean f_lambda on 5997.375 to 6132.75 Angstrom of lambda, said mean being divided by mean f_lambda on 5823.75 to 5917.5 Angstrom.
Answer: 1.22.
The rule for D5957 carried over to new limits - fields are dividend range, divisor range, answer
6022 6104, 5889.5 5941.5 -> 1.32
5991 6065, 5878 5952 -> 1.27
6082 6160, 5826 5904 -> 1.24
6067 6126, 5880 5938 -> 1.35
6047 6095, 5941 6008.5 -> 1.09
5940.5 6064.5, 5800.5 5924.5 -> 1.14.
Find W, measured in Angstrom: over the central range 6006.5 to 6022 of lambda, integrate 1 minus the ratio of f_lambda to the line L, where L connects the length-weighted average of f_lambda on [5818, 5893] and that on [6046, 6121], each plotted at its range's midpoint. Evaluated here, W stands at 0.41 Angstrom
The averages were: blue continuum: 7.78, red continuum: 9.25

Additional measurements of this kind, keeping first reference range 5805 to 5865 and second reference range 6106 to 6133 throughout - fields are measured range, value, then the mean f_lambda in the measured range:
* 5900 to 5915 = 1.9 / 7.52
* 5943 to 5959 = 0.2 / 8.58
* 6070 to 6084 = -0.7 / 9.3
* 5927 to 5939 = 1.2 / 7.83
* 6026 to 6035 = -0.9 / 9.68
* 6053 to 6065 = -0.7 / 9.33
